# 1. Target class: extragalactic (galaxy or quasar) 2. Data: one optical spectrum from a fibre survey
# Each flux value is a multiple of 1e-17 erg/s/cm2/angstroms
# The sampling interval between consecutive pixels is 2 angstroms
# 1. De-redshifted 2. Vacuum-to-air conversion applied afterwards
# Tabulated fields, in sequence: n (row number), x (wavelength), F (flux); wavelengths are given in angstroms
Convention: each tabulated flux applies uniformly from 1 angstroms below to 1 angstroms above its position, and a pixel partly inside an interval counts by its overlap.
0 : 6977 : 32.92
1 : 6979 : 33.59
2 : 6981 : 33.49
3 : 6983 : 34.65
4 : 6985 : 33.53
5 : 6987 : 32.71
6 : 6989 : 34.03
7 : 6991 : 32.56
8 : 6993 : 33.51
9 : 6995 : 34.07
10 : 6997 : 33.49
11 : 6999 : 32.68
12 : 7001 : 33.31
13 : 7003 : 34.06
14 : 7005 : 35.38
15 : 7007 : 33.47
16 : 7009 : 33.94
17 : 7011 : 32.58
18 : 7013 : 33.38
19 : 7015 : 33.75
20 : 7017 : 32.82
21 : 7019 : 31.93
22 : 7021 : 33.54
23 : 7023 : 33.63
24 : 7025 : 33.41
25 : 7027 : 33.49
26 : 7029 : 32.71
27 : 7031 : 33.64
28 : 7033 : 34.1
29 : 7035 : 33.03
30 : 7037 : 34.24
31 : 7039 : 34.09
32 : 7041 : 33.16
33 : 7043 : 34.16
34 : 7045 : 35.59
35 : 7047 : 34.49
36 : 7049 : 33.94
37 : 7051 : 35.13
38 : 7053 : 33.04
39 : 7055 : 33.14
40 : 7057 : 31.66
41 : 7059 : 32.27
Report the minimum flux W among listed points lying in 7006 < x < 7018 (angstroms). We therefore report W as 32.58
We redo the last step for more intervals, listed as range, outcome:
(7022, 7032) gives 32.71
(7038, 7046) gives 33.16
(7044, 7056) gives 33.04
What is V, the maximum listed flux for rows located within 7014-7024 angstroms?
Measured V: 33.75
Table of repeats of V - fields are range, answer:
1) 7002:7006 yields 35.38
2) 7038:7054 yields 35.59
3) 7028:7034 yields 34.1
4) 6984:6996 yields 34.07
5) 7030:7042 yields 34.24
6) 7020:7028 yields 33.63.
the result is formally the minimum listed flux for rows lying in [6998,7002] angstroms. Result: 32.68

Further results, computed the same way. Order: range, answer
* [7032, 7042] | 33.03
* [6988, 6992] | 32.56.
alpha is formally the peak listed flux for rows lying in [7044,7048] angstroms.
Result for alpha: 35.59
